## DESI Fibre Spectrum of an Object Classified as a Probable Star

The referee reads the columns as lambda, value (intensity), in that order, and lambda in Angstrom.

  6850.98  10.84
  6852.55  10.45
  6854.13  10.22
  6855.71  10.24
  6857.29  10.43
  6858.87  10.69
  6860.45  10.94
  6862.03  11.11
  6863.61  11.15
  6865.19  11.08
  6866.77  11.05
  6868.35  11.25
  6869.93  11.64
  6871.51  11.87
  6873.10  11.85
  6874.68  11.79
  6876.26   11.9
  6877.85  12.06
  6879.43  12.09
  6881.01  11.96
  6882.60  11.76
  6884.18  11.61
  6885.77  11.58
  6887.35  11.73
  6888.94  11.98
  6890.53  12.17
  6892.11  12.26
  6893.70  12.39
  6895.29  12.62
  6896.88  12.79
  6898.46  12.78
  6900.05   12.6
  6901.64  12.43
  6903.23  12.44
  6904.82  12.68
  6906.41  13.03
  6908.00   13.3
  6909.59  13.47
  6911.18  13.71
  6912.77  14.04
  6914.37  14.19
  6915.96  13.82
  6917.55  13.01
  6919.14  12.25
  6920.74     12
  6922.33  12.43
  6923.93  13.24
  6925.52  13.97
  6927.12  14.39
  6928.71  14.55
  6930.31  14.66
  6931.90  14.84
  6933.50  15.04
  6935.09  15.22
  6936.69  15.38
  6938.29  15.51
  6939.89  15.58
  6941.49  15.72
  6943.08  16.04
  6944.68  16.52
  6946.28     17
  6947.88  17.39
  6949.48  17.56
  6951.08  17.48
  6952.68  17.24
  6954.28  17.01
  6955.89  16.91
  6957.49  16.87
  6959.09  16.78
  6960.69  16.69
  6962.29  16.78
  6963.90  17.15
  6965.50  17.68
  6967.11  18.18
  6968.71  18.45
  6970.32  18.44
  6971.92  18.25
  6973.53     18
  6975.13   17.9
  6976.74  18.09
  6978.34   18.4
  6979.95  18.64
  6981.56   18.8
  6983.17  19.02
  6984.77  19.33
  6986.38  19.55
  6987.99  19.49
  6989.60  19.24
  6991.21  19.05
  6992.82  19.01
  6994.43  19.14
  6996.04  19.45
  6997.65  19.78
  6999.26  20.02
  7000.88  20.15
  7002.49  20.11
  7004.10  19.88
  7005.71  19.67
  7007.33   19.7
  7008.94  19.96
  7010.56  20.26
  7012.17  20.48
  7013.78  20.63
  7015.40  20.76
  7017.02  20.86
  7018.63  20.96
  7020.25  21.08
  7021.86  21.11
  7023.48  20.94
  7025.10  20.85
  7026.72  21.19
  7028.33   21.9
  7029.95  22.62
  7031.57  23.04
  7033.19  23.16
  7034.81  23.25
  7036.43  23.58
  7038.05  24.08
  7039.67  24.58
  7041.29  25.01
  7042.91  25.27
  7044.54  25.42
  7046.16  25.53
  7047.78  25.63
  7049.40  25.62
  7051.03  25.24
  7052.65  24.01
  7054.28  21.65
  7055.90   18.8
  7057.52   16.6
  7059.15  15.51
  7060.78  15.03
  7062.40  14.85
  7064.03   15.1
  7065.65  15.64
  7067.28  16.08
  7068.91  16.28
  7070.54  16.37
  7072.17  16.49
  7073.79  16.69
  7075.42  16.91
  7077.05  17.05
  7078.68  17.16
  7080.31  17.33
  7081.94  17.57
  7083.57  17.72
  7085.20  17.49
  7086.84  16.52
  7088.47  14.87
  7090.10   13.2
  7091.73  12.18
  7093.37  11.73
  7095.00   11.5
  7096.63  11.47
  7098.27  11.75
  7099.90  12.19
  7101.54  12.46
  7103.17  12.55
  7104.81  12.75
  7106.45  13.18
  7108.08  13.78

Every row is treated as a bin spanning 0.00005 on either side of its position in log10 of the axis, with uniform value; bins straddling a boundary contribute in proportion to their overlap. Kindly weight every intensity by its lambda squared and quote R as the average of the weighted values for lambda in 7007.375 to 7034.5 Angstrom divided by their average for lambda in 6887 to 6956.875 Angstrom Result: 1.5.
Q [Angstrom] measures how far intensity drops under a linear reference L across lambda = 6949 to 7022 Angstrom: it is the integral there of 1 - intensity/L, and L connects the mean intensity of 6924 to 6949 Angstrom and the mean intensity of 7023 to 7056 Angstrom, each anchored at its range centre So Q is 1.3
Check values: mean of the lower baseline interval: 15.4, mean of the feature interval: 18.9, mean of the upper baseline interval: 23.5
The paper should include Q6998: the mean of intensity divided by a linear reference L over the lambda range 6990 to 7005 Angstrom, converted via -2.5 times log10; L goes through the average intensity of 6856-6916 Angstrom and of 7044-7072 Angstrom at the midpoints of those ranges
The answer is -0.162 mag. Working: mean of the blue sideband 12.1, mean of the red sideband 19.5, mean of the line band 19.6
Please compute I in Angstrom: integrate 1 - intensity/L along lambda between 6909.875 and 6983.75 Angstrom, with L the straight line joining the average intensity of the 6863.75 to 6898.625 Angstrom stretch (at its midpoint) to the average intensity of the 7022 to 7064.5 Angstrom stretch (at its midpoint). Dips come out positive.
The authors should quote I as -0.4 Angstrom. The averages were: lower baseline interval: 11.9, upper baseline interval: 21.9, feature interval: 16.1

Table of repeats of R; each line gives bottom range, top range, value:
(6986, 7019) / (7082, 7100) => 0.72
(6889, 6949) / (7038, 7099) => 1.35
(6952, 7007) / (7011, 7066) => 1.18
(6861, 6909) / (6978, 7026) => 1.71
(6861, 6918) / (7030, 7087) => 1.70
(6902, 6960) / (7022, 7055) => 1.64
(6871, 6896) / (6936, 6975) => 1.45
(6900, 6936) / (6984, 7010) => 1.48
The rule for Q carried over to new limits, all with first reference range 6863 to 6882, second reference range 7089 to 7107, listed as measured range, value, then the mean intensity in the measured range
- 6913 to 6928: -1.9 Angstrom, 13.3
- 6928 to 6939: -3.0 Angstrom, 15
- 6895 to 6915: -2.3 Angstrom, 13.1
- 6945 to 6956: -4.9 Angstrom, 17.2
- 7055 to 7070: -4.7 Angstrom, 16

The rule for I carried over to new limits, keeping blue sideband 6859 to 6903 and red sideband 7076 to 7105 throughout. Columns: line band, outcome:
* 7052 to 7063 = -3.2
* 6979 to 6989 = -4.6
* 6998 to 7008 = -5.0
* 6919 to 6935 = -1.9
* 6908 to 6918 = -1.2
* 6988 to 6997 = -4.1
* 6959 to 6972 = -4.8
